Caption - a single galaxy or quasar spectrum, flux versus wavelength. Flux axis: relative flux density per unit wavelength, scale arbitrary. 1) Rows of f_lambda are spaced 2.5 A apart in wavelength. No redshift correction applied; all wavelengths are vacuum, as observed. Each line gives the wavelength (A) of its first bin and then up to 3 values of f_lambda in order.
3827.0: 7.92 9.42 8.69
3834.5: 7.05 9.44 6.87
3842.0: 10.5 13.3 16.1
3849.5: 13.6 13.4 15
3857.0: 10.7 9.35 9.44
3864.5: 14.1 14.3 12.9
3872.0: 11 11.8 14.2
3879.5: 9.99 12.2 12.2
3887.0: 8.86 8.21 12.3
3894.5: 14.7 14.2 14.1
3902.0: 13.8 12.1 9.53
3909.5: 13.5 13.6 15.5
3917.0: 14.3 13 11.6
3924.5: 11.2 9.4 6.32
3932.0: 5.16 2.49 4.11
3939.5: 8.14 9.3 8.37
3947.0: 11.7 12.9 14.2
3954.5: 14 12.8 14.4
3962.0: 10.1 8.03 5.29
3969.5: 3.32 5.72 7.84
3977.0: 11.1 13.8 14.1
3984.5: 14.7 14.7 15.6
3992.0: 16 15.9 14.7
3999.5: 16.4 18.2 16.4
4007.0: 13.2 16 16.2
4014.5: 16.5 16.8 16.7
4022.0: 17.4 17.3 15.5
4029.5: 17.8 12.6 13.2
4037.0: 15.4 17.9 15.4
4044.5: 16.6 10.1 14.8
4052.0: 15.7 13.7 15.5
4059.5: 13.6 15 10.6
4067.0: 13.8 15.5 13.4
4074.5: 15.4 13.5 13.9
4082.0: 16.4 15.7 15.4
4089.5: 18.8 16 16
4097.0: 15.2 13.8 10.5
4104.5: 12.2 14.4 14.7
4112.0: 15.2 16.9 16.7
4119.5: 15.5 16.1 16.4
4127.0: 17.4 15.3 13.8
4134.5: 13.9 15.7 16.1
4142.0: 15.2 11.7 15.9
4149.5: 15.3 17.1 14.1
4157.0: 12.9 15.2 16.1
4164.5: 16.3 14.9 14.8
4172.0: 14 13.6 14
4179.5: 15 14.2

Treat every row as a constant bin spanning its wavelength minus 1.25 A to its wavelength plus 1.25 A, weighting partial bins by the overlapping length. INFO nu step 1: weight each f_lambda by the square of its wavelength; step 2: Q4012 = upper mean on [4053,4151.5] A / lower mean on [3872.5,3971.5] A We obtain 1.5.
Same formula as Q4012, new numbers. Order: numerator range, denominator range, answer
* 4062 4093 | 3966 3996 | 1.34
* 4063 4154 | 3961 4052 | 1.13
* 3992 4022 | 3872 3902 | 1.42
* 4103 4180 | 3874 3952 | 1.54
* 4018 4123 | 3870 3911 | 1.36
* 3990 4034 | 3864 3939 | 1.50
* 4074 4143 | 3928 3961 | 1.73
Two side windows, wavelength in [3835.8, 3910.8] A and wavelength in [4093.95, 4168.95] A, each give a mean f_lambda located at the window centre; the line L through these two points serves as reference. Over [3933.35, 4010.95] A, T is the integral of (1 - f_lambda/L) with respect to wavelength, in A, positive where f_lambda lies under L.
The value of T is 8.75 A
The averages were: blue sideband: 12.1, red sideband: 15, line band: 11.7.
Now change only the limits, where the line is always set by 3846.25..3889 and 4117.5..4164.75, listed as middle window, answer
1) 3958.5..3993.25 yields 6.22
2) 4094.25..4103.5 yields 0.74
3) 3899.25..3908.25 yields 0.28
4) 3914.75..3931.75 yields 2.53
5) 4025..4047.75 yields -1.69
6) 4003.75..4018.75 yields -2.23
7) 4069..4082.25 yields 0.02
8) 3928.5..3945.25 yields 8.74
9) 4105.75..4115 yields -0.15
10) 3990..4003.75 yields -2.59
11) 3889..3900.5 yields -0.43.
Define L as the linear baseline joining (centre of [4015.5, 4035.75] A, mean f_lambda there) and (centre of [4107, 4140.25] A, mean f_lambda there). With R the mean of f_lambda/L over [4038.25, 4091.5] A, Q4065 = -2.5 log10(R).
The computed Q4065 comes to 0.07 mag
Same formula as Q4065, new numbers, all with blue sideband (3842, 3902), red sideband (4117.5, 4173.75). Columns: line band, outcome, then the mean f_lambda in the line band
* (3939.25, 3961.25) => 0.12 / 11.9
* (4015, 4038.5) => -0.14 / 15.9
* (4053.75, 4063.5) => -0.01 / 14.4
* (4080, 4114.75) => -0.02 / 15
